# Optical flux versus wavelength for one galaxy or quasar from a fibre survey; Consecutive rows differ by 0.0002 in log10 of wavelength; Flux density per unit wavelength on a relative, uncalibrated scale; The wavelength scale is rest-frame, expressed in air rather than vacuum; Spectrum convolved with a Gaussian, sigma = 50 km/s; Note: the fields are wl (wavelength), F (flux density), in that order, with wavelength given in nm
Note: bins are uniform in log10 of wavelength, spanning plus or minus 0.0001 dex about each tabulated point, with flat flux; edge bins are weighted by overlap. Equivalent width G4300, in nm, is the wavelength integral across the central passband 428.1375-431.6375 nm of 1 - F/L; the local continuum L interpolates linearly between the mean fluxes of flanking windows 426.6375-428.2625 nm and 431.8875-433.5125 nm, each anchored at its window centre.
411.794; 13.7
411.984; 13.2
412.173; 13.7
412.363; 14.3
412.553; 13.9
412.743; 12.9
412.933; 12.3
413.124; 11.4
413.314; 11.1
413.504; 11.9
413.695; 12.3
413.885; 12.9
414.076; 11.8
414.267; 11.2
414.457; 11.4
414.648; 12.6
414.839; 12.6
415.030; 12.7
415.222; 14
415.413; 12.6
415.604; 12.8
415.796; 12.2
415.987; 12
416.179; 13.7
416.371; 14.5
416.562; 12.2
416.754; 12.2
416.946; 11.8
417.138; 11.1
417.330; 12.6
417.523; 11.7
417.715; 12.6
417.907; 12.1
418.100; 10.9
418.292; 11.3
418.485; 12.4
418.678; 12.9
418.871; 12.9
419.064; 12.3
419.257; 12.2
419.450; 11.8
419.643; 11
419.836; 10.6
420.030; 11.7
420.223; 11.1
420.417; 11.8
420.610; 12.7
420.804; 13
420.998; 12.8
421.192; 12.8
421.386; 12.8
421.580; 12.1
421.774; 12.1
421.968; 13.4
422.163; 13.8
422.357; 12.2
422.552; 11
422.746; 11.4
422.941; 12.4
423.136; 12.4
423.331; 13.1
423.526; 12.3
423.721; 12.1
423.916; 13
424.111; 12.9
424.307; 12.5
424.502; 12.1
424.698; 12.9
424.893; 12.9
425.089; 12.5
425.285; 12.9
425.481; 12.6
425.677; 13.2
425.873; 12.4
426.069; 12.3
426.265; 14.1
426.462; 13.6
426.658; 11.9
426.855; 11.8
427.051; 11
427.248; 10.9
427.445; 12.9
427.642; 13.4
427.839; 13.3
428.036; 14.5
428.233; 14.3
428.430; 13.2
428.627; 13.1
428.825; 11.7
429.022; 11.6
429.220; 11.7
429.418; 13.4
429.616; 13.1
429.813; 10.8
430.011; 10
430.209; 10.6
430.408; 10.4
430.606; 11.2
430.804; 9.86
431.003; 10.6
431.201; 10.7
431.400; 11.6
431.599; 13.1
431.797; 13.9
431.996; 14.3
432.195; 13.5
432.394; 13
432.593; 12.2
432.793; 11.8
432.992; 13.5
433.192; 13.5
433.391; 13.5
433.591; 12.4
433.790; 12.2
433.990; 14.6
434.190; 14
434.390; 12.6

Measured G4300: 0.320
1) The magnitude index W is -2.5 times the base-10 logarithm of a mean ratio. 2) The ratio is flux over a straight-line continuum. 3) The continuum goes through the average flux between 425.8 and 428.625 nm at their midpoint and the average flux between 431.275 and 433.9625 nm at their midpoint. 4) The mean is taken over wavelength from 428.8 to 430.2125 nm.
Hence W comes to 0.11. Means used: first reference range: 12.8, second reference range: 13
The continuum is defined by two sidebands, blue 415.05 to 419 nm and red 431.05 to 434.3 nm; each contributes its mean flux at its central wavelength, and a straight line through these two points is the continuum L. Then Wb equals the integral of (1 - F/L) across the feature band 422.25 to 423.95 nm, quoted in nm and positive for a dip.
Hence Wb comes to 0.06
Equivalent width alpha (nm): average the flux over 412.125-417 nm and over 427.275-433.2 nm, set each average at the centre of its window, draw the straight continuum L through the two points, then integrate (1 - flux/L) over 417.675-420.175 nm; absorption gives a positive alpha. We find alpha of 0.13 nm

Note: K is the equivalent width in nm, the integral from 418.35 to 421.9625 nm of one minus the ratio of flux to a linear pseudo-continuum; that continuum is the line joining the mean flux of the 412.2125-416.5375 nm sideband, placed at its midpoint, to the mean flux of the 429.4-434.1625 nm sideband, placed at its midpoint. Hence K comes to 0.09 nm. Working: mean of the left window 12.6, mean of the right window 12.3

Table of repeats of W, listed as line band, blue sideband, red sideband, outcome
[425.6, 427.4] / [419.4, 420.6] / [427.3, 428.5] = 0.07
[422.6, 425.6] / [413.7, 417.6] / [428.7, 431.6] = -0.07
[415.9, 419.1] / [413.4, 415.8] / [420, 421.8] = 0.00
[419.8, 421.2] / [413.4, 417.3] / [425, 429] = 0.04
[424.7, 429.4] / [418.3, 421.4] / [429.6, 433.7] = -0.05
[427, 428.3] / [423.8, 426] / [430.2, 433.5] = -0.04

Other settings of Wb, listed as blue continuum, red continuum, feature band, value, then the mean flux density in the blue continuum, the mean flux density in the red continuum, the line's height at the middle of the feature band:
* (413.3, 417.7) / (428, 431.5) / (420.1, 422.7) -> -0.06 nm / 12.4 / 11.7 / 12.1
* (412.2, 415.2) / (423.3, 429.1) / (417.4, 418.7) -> 0.06 nm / 12.4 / 12.7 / 12.5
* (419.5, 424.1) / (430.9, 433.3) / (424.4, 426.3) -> -0.05 nm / 12.3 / 12.6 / 12.4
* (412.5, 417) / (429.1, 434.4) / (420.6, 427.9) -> -0.12 nm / 12.5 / 12.3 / 12.4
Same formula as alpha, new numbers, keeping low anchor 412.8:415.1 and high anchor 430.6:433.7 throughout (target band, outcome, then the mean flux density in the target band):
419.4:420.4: 0.07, 11.3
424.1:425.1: -0.03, 12.6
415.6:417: -0.07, 12.7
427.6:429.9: -0.09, 12.8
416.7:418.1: 0.02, 11.9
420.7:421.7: -0.04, 12.7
